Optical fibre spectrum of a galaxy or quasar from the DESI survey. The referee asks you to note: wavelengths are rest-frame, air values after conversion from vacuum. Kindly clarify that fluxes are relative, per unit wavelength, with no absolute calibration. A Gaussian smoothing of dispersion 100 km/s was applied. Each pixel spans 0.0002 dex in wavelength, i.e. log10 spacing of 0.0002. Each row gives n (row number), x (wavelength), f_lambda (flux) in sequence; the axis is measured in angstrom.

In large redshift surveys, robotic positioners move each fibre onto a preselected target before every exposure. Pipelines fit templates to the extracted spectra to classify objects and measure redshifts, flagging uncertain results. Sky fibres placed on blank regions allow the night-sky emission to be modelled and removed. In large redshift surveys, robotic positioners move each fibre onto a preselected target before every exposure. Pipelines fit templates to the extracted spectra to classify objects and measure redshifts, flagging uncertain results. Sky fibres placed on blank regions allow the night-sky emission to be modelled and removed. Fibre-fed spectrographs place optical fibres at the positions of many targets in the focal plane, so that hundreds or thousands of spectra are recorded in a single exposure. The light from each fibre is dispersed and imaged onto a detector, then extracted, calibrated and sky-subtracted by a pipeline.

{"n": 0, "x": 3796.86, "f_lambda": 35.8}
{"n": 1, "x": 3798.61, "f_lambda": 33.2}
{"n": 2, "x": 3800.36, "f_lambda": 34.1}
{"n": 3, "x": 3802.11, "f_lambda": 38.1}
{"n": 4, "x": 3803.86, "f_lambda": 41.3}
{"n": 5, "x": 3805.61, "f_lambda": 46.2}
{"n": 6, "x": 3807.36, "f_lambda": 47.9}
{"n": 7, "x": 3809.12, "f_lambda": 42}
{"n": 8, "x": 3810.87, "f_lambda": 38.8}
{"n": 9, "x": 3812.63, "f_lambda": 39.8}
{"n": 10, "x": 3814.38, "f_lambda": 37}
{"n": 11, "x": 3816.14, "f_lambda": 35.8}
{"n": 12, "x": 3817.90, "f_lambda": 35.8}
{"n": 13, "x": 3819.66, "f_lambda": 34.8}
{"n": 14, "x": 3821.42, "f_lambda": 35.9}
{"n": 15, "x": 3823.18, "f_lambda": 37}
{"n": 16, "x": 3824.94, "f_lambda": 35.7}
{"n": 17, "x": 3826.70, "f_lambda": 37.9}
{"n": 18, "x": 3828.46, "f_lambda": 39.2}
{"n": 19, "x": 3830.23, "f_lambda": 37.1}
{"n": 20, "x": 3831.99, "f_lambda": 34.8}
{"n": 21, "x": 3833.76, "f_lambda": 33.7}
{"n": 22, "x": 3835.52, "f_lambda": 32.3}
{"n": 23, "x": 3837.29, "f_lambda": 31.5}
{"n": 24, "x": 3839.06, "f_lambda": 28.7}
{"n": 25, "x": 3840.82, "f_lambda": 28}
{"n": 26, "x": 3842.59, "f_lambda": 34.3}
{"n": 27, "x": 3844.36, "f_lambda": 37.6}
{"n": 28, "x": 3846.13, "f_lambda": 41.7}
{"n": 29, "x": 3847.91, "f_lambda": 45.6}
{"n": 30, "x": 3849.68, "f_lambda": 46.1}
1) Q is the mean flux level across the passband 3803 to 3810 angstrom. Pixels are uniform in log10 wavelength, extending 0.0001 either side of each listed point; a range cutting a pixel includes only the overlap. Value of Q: 44.4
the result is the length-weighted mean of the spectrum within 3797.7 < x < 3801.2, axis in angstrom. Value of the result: 33.7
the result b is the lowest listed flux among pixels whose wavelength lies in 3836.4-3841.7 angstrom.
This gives 28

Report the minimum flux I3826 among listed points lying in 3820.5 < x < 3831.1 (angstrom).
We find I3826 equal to 35.7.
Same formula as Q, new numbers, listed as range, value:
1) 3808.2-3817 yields 38.7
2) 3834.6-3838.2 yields 31.9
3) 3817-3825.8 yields 35.8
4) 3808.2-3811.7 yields 40.5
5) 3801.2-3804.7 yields 39.6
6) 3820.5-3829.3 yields 37.1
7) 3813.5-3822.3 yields 35.9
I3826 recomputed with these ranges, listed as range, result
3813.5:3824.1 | 34.8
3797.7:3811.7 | 33.2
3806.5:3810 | 42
